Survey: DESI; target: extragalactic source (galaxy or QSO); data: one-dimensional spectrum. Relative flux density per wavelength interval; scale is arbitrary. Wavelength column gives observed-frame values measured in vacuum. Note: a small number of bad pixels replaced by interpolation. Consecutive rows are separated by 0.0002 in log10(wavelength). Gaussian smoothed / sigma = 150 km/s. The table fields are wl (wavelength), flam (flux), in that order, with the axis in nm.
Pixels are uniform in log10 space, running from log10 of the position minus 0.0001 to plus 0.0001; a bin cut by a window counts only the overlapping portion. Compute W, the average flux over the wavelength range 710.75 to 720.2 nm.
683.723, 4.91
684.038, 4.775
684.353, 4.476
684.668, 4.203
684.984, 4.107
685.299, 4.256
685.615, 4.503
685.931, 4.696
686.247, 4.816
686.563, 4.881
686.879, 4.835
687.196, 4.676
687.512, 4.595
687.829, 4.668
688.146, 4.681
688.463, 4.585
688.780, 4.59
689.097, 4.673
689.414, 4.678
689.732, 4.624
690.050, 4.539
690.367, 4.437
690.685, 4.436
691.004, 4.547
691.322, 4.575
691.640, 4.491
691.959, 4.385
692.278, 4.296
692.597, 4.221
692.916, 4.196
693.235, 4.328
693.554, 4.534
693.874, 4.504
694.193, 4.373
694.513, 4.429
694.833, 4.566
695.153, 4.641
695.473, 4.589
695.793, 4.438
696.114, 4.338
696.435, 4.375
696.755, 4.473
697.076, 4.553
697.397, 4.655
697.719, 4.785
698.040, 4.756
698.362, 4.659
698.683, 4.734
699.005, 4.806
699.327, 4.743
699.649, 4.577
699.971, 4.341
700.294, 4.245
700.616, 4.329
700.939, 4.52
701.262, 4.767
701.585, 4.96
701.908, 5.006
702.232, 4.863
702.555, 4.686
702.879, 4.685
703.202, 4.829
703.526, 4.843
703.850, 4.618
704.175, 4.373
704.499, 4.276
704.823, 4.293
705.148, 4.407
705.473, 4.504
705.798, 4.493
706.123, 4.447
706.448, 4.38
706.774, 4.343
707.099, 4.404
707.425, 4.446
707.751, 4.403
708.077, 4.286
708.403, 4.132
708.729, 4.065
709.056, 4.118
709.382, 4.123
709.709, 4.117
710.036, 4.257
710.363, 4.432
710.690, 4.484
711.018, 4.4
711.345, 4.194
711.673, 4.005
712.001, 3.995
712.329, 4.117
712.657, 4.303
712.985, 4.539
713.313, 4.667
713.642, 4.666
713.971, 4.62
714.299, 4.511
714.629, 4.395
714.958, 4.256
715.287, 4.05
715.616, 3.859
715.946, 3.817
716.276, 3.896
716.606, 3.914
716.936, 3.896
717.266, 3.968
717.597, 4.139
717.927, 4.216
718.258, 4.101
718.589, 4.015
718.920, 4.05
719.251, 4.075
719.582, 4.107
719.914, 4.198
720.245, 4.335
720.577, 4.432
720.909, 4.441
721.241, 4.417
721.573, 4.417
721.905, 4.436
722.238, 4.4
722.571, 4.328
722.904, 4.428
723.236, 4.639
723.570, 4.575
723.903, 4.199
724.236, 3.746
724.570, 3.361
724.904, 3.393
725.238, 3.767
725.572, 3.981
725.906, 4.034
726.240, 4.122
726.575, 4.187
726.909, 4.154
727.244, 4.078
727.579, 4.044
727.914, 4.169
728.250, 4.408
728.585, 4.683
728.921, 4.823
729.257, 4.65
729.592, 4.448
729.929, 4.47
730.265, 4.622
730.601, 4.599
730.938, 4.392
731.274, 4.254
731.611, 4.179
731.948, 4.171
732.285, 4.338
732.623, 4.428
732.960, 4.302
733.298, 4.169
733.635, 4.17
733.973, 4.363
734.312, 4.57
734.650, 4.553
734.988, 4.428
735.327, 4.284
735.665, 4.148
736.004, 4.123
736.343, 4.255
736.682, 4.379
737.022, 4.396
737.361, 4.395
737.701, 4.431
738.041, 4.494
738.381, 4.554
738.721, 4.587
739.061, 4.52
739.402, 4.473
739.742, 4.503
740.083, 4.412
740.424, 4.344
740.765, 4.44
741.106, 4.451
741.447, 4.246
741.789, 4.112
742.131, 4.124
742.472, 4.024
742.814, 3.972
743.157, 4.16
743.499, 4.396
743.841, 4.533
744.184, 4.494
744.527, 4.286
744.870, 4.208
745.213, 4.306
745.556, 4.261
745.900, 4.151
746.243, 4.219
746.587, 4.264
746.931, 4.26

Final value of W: 4.18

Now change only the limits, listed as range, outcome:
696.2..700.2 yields 4.61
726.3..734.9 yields 4.37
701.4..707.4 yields 4.58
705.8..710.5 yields 4.29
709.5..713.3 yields 4.27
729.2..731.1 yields 4.52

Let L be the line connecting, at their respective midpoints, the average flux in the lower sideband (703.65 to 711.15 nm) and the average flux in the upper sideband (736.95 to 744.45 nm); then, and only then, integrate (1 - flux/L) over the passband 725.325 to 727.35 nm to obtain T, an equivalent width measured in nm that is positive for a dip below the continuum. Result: 0.13 nm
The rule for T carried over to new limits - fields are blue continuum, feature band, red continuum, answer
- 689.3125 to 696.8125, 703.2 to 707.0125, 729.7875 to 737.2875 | -0.038 nm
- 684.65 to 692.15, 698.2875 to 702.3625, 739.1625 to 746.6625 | -0.135 nm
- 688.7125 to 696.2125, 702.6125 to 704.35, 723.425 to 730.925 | -0.109 nm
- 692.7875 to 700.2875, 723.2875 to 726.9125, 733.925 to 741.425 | 0.391 nm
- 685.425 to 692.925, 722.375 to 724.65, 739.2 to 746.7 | 0.092 nm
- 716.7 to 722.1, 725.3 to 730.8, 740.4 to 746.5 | -0.143 nm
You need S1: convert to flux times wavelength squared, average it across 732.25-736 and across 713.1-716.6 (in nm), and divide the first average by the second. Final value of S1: 1.07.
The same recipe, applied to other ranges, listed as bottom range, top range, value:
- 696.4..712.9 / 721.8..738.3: 1.03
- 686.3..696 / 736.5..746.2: 1.10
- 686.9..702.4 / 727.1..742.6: 1.07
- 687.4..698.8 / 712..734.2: 1.02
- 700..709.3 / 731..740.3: 1.06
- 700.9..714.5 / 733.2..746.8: 1.07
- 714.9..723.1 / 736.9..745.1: 1.11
